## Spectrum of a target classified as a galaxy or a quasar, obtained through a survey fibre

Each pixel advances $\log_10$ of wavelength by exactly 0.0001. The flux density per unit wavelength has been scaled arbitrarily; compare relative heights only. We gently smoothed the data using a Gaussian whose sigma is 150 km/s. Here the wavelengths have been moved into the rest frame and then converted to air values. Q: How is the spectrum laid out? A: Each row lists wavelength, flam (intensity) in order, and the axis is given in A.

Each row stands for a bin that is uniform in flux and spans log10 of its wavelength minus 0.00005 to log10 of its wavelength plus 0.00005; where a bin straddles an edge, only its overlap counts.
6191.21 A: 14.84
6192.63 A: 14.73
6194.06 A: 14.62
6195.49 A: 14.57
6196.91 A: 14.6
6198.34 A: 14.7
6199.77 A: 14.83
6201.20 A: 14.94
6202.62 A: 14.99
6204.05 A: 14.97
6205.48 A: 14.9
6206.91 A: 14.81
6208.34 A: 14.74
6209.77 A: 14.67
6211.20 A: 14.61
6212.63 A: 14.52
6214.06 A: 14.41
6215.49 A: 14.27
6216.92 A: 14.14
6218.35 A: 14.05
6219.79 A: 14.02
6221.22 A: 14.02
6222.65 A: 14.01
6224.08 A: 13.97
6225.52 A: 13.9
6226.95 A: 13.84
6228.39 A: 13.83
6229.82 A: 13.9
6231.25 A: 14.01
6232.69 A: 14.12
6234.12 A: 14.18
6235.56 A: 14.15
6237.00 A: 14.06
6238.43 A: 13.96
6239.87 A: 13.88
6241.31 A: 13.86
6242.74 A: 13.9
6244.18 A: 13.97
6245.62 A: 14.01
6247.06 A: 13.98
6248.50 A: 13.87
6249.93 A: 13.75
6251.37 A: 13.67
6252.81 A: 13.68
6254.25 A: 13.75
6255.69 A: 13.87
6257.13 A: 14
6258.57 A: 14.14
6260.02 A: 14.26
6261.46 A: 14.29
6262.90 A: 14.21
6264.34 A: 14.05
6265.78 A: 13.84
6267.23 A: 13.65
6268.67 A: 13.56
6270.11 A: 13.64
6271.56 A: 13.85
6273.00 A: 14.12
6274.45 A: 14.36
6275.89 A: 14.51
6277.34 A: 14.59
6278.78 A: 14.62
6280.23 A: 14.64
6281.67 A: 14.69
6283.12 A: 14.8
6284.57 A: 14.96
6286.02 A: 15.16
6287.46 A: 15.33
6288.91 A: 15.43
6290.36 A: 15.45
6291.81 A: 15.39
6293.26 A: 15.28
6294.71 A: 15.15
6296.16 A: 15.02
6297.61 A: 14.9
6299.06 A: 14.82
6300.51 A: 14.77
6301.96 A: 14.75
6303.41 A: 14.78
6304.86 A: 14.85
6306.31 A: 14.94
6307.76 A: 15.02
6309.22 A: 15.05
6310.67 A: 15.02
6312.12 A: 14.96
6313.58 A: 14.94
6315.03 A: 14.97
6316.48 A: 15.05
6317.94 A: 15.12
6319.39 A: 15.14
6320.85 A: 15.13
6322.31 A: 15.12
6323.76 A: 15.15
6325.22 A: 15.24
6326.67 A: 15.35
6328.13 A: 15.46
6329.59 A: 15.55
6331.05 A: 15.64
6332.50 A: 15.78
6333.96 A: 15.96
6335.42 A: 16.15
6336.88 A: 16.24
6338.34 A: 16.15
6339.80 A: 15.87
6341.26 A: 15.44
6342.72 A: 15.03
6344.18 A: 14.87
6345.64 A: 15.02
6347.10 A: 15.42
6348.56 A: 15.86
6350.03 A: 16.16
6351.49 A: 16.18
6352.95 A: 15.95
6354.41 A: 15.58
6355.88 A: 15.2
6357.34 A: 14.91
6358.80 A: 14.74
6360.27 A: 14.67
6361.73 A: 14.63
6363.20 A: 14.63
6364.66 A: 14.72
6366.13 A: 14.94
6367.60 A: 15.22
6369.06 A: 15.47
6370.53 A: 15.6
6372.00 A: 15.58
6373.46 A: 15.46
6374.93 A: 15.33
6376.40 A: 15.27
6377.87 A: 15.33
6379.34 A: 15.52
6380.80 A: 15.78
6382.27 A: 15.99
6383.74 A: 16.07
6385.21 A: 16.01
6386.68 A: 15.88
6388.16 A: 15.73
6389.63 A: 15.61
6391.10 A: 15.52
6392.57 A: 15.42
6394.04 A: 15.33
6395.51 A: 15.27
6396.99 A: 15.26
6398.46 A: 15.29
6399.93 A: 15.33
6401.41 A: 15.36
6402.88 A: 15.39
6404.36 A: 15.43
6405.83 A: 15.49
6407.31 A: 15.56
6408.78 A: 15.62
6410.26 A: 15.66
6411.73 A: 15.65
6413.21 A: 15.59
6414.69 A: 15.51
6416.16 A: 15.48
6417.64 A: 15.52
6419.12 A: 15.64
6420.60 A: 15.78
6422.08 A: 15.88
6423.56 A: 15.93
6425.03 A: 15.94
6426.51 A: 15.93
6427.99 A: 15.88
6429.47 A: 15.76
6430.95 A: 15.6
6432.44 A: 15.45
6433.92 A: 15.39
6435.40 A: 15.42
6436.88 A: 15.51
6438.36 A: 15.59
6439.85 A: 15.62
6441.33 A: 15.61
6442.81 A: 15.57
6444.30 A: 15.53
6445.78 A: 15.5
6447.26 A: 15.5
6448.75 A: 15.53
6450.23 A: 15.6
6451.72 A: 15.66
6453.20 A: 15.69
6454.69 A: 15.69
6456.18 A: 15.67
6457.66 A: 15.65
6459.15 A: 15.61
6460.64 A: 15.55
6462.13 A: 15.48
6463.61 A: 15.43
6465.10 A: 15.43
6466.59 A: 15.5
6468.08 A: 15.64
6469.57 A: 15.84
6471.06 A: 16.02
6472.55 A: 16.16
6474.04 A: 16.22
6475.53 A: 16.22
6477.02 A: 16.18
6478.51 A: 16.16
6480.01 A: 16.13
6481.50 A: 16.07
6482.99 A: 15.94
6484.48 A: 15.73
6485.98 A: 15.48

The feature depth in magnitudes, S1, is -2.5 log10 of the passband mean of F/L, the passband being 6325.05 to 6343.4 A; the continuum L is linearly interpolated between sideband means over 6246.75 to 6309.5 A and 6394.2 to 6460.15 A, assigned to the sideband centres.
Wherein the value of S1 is -0.057 mag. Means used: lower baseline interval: 14.5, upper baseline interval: 15.6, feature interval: 15.7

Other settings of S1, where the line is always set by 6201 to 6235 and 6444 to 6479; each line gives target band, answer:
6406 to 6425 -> -0.014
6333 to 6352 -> -0.047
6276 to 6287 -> -0.007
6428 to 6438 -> 0.001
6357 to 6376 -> 0.008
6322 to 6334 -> -0.036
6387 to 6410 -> -0.006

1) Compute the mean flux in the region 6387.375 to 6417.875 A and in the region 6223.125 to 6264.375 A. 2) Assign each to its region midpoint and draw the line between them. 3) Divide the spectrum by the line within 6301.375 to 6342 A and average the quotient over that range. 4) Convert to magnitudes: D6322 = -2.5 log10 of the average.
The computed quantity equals -0.044 mag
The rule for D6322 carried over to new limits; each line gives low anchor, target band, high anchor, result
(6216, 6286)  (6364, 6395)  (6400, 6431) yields -0.02 mag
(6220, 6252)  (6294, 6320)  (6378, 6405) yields -0.02 mag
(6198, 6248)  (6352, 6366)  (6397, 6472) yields 0.01 mag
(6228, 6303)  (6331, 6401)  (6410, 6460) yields -0.03 mag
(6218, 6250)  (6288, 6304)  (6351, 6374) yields -0.04 mag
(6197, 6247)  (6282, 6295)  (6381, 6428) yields -0.03 mag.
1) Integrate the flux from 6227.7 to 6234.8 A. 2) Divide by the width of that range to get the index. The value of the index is 14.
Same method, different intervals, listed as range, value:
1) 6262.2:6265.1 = 14.1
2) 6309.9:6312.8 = 15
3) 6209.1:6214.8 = 14.6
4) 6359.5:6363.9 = 14.6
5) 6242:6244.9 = 14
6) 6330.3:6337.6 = 16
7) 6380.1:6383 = 15.9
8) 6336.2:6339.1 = 16.2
